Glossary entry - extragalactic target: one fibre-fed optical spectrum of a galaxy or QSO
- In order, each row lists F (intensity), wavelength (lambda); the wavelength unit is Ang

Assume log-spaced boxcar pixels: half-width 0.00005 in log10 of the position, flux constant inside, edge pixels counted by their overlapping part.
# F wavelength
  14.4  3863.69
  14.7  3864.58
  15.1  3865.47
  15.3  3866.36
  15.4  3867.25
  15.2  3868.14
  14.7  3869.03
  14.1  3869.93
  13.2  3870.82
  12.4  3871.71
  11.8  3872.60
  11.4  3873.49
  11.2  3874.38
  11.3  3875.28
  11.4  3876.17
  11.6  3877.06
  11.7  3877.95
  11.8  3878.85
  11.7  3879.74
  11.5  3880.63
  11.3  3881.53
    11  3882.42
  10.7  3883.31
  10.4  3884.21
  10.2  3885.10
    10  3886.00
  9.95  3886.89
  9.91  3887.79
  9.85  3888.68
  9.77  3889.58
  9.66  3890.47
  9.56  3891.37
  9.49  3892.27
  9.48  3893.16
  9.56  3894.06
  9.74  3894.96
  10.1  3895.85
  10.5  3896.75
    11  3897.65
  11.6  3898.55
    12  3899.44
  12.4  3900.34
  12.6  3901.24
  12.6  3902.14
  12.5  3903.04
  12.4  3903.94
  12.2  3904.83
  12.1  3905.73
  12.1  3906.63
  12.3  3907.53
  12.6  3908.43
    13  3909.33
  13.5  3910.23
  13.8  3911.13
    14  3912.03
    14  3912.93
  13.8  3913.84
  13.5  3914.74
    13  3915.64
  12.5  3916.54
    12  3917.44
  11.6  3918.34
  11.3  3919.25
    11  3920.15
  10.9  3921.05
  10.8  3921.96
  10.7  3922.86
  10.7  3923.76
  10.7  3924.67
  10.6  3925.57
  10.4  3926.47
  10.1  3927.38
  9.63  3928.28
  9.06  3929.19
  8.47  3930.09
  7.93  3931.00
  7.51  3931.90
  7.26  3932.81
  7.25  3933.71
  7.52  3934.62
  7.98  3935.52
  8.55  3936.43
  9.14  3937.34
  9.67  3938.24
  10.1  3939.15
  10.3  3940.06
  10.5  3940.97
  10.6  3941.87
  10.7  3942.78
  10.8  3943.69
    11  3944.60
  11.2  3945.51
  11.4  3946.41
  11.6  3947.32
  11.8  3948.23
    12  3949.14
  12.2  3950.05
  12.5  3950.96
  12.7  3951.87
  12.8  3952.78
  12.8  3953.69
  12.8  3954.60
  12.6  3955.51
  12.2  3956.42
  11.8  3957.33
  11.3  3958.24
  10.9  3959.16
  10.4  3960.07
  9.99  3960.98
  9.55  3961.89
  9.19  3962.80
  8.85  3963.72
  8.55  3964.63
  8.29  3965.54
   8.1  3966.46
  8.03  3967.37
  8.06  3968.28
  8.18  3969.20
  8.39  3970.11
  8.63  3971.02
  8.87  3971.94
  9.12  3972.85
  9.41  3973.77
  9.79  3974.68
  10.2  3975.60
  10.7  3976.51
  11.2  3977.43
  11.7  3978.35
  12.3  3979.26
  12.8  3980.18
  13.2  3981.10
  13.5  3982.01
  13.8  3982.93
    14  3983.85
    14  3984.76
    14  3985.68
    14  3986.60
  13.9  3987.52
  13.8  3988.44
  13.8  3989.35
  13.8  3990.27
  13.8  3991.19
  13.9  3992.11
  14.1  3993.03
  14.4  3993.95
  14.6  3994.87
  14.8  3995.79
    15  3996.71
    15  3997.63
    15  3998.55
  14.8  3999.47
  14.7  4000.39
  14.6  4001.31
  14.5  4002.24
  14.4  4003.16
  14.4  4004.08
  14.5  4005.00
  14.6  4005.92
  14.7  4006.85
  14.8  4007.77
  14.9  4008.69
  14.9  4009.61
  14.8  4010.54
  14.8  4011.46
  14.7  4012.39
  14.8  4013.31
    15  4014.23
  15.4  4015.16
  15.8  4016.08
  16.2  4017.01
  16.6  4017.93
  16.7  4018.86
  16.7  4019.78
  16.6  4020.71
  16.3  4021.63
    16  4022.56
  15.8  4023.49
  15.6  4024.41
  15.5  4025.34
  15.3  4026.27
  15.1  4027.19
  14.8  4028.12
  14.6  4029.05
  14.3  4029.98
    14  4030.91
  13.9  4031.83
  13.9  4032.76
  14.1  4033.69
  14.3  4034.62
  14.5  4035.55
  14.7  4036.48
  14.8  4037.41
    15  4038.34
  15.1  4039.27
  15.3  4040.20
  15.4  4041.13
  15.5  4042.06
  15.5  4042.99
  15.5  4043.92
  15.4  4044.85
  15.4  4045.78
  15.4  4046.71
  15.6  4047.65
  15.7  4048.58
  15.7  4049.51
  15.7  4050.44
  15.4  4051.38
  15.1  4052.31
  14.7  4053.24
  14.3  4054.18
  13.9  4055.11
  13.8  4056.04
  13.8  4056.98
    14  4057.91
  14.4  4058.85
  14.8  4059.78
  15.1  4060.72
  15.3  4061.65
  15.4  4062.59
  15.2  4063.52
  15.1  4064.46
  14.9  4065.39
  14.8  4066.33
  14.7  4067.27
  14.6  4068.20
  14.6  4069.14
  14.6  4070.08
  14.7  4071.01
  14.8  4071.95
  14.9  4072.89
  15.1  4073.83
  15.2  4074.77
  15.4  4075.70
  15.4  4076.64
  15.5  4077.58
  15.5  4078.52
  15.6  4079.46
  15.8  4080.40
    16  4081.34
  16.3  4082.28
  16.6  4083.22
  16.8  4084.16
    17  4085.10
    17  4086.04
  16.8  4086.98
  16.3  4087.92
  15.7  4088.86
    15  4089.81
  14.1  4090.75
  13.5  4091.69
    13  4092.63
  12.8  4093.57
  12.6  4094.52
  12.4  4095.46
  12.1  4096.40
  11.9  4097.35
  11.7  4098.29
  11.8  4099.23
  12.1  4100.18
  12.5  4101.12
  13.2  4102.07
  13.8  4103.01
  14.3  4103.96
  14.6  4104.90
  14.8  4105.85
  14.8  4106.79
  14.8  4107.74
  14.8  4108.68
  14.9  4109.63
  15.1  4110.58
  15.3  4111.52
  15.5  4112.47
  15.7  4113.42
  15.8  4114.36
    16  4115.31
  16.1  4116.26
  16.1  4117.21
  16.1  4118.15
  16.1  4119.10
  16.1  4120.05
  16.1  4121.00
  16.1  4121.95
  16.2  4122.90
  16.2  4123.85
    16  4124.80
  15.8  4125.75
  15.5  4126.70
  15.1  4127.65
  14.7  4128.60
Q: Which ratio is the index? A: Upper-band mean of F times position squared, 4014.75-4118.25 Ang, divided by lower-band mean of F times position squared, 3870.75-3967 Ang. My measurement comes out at 1.5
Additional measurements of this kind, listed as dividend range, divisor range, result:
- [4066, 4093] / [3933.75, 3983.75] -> 1.55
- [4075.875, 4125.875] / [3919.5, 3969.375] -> 1.58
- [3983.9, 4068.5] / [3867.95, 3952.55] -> 1.42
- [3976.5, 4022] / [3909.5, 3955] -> 1.37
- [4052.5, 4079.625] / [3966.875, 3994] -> 1.31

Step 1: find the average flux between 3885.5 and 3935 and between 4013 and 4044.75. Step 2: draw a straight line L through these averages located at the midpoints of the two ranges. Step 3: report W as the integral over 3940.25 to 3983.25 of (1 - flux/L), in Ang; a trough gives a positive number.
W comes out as 6.80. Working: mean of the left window 11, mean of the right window 15.3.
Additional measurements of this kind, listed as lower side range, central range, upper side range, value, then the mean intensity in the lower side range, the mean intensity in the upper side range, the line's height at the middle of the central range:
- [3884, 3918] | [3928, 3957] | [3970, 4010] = 4.64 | 11.6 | 13.3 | 12.4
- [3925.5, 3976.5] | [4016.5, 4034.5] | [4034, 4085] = -2.46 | 9.99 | 15.1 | 13.5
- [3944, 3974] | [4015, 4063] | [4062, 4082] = -4.91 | 10.5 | 15.1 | 13.8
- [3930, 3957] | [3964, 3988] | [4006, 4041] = 3.06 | 10.5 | 15.1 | 12.4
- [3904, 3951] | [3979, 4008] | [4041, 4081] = -2.67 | 11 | 15.1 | 13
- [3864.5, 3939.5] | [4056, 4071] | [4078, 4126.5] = -0.53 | 11.3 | 14.9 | 14.2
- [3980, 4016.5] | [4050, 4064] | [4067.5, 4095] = 0.24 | 14.4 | 15.2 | 15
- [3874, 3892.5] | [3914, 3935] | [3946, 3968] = 1.07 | 10.7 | 10.9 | 10.8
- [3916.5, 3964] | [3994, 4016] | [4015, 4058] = -1.83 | 10.5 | 15.2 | 13.6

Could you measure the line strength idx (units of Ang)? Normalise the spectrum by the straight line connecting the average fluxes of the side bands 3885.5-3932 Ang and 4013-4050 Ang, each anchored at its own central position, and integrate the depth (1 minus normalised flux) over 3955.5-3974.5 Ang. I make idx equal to 5.2 Ang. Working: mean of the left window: 11.2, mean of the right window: 15.3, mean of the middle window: 9.48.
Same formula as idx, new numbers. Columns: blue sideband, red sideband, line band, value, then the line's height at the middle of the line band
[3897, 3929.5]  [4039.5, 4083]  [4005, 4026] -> -2.0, 14.1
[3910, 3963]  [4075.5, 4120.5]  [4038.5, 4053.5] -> -2.0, 13.6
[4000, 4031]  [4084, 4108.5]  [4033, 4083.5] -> -1.7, 14.6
